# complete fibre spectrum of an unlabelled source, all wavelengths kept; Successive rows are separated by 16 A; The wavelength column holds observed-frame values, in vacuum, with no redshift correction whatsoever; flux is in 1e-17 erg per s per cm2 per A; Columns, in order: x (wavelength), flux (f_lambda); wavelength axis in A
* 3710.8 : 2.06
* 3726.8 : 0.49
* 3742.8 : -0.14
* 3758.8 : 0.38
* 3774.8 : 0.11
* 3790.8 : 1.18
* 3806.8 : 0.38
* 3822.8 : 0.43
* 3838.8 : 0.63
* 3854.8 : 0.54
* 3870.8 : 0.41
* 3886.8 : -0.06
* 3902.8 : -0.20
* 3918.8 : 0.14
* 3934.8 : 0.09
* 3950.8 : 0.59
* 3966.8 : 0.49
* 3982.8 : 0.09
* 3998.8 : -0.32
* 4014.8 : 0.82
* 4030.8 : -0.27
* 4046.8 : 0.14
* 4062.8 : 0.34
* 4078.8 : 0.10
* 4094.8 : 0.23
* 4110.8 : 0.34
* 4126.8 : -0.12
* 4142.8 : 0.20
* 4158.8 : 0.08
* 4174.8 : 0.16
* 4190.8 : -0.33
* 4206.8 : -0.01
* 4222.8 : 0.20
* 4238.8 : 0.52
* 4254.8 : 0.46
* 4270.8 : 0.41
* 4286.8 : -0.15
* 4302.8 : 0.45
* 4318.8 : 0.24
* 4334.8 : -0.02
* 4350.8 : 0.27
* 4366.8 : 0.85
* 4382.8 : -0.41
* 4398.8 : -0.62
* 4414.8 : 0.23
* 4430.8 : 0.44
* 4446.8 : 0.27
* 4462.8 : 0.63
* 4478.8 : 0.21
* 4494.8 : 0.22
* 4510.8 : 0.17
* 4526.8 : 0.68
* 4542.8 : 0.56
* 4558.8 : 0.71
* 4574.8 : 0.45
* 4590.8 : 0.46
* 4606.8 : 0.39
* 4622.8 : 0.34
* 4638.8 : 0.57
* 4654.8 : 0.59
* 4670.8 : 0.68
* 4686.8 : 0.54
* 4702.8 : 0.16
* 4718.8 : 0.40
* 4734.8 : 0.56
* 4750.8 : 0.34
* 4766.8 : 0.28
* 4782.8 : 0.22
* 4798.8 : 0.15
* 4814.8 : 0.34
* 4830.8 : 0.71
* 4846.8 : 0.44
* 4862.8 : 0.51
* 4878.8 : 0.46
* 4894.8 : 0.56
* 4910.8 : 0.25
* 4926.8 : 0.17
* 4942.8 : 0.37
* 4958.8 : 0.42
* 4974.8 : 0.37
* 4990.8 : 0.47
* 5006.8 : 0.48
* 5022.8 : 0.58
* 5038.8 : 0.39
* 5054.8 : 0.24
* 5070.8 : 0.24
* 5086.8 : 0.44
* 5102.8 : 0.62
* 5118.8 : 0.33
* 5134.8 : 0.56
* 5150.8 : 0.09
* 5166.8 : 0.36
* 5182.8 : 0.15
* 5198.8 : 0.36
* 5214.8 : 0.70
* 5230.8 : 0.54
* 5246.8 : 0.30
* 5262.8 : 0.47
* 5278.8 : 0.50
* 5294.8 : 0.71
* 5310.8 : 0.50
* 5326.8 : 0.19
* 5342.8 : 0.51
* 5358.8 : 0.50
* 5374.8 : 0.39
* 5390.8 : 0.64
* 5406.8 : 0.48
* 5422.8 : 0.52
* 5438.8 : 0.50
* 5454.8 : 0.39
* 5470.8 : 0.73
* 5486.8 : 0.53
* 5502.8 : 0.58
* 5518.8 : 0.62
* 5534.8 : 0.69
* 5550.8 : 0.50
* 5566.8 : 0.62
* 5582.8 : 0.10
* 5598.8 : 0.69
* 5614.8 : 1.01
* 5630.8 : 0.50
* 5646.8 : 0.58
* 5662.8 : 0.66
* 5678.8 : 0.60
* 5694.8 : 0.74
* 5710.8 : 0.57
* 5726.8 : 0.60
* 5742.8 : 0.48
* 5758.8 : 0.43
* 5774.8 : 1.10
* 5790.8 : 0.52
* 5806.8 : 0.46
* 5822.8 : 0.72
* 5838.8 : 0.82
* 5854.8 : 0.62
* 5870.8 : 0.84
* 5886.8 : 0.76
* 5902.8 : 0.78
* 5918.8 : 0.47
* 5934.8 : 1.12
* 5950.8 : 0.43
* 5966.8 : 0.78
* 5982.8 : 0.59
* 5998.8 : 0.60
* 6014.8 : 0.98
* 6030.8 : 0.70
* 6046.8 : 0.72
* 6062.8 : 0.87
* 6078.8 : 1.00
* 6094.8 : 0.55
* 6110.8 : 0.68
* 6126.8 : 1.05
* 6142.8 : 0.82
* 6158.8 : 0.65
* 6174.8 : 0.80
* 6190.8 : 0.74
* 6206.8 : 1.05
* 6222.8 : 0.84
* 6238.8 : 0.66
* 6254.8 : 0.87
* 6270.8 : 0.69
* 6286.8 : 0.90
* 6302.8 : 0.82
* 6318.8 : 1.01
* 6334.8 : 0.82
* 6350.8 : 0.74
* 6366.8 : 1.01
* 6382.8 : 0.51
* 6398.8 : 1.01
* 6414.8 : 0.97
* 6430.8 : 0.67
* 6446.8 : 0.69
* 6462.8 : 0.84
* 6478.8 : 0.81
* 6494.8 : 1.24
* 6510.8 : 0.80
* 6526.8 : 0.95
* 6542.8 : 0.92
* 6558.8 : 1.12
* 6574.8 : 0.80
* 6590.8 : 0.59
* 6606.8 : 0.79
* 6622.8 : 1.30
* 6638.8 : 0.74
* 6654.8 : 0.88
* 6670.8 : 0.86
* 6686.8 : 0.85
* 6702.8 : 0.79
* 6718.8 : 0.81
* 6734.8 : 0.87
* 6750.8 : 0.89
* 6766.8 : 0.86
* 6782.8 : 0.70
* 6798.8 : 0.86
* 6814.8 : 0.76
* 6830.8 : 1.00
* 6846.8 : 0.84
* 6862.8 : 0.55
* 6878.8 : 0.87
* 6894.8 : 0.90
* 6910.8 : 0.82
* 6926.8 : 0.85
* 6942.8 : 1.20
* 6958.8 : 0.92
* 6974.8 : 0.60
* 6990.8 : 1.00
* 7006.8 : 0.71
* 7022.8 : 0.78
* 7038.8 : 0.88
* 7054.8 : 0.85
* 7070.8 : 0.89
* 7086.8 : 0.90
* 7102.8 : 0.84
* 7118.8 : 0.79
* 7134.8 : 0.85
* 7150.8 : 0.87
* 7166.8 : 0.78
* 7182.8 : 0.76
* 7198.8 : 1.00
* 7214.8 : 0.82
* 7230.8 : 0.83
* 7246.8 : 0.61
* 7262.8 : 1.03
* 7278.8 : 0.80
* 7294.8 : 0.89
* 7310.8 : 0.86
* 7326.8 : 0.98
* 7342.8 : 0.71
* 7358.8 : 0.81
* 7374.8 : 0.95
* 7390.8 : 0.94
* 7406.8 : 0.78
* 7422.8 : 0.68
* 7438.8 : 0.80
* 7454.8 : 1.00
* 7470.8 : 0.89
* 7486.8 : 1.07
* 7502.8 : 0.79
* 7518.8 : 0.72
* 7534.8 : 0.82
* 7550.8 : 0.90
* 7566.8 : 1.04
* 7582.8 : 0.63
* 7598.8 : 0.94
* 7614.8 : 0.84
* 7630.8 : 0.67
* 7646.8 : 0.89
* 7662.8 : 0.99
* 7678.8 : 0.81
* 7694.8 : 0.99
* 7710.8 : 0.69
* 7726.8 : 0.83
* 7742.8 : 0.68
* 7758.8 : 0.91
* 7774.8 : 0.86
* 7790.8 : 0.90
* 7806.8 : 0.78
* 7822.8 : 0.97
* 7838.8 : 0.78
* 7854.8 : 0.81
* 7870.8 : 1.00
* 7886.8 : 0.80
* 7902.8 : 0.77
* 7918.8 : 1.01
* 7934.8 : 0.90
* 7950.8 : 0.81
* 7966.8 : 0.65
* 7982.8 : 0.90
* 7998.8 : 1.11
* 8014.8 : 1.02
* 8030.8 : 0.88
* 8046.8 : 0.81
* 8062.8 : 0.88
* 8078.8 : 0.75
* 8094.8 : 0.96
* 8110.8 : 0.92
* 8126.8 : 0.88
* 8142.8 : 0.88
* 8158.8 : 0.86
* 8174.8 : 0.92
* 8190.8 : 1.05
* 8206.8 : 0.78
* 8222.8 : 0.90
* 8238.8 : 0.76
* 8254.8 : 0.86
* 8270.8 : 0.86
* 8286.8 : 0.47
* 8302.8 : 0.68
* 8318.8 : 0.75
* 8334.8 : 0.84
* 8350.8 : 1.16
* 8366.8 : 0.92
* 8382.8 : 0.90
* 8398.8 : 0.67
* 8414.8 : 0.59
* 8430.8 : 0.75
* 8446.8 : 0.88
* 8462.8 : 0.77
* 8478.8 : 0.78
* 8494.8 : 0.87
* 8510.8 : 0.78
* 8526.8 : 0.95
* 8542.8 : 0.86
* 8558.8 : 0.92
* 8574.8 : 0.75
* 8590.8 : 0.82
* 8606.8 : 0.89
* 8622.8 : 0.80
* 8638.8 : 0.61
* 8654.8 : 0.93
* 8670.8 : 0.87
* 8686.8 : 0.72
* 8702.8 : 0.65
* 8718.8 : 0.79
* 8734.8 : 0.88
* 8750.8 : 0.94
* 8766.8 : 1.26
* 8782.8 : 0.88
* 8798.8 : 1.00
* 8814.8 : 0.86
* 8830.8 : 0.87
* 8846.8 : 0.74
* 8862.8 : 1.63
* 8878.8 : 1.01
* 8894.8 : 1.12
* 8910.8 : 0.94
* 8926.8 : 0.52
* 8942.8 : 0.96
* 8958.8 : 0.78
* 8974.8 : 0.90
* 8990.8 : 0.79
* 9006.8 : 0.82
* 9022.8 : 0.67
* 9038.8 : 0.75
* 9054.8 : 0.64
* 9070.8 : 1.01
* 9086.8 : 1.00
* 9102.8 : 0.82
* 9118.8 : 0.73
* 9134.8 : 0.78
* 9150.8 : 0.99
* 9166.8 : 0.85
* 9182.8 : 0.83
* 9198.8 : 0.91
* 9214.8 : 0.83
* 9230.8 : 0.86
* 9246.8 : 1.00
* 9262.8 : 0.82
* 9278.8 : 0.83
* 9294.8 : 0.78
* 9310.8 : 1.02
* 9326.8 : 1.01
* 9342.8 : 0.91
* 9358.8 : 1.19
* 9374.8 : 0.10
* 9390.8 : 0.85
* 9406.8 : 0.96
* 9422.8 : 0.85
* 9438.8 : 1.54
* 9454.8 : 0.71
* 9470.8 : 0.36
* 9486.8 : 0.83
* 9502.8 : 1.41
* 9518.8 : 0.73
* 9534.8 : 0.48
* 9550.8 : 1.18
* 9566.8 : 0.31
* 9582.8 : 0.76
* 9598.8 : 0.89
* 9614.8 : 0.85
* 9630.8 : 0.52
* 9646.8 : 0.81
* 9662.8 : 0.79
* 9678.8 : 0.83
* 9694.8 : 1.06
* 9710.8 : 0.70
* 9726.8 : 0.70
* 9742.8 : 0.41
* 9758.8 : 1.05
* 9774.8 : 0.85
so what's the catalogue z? 0.35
